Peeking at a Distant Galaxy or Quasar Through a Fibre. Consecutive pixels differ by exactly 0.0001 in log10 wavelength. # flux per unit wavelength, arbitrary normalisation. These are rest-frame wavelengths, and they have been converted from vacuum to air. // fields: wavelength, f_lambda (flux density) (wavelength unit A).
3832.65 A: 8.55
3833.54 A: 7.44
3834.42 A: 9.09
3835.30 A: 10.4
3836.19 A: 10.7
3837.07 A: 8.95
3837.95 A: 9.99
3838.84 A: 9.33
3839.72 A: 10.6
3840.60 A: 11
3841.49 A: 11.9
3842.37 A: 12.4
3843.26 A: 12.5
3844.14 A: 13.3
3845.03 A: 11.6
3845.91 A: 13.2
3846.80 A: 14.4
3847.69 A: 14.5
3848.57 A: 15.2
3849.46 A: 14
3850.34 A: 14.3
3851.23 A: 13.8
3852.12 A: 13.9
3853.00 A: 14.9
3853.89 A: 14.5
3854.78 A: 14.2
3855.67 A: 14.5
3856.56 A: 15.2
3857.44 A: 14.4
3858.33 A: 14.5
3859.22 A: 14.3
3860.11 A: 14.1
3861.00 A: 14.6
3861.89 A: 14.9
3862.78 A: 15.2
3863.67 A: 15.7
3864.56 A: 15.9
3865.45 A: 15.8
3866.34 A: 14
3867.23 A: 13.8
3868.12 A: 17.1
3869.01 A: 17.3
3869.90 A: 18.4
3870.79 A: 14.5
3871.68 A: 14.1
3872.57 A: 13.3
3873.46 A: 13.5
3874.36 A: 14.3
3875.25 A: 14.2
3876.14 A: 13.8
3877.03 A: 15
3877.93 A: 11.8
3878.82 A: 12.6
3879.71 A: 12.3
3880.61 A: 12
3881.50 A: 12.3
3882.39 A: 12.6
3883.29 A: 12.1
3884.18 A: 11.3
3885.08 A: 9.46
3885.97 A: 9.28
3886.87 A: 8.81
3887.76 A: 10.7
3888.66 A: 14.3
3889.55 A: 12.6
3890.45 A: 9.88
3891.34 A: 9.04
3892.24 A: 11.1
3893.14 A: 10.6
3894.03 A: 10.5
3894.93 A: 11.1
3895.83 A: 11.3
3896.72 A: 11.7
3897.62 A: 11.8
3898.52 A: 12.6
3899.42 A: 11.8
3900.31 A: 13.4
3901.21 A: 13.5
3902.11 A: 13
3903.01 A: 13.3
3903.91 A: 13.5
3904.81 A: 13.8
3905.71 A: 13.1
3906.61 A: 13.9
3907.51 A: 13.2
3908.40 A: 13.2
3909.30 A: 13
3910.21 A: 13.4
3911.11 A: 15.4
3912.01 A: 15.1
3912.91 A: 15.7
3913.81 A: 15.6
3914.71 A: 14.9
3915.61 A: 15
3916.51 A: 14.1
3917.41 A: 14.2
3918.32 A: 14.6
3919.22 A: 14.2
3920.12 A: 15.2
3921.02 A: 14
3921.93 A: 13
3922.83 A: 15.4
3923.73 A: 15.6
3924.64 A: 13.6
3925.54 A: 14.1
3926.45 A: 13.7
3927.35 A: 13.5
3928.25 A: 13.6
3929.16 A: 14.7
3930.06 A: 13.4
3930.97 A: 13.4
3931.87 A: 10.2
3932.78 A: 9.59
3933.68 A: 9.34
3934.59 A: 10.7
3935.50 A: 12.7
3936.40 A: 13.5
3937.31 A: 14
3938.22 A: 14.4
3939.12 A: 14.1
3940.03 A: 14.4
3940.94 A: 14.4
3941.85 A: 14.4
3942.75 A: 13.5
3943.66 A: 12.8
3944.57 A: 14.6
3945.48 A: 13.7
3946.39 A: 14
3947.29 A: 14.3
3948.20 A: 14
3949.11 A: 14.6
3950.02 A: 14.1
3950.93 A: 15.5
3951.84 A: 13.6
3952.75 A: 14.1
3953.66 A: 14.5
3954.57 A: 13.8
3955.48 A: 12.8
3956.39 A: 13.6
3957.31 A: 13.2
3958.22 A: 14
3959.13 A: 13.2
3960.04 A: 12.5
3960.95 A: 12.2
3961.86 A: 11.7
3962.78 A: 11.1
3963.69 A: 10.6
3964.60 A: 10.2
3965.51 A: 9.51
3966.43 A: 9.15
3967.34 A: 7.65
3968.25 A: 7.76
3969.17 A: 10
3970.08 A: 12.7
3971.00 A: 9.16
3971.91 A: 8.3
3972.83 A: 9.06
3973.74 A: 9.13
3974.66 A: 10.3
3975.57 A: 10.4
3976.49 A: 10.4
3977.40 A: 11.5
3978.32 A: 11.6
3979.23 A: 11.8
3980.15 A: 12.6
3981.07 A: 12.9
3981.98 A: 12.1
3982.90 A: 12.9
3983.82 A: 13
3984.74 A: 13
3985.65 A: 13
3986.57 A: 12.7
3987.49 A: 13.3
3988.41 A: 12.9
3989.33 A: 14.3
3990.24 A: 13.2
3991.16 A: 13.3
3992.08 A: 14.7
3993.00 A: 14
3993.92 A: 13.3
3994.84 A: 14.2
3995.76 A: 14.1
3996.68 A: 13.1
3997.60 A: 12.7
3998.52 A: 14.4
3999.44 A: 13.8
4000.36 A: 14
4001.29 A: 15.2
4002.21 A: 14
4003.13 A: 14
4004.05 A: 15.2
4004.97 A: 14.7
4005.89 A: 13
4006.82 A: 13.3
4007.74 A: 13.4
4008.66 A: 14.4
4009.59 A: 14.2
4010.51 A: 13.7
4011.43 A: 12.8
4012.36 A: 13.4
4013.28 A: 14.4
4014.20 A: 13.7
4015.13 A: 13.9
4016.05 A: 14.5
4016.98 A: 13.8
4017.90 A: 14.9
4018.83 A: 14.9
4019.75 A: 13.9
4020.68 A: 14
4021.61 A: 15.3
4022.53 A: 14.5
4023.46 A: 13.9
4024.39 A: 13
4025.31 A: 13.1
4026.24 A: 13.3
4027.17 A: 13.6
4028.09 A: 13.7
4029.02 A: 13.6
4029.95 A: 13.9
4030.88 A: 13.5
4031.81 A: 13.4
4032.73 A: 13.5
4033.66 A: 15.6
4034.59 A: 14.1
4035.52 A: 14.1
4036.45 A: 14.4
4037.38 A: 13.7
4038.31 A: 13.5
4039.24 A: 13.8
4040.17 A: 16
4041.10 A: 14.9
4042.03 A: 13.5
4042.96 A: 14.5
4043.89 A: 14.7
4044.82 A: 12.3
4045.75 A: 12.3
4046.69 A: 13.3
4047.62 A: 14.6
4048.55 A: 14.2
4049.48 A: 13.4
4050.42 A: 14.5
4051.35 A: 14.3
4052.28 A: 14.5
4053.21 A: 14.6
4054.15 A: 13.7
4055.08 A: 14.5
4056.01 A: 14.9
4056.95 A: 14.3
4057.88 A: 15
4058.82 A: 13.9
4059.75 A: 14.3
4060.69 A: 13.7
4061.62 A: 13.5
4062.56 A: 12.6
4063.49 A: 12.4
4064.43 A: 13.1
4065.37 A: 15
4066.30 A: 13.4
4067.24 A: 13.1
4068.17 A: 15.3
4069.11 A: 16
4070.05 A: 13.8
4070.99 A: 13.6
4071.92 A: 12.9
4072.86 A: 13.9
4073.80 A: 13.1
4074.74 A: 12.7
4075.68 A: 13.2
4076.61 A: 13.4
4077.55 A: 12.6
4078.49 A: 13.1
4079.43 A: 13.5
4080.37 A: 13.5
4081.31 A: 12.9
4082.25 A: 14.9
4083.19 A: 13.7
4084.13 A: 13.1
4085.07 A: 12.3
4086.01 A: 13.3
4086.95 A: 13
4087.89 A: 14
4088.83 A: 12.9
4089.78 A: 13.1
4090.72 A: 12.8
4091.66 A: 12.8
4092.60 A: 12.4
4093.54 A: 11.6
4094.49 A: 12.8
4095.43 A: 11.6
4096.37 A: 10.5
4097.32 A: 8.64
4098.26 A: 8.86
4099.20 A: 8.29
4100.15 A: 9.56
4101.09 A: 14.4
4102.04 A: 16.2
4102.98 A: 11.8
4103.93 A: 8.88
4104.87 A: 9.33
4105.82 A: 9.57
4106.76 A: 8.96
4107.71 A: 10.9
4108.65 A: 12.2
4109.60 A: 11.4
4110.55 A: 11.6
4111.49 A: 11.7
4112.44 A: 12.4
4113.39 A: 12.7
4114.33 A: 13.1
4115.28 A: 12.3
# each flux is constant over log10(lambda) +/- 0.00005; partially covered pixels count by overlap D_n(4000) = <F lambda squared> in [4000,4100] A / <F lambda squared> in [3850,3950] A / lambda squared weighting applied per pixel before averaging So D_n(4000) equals 1.08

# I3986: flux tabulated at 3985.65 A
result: 13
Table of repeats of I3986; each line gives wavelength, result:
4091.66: 12.8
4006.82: 13.3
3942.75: 13.5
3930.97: 13.4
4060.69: 13.7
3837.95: 9.99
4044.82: 12.3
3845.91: 13.2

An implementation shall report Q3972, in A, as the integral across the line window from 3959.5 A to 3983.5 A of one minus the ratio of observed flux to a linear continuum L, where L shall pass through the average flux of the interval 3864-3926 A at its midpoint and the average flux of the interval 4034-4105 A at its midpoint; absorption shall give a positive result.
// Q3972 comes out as 4.7 A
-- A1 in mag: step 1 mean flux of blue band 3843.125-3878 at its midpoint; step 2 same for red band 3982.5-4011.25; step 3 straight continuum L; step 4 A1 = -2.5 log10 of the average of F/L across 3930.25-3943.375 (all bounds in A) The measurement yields 0.104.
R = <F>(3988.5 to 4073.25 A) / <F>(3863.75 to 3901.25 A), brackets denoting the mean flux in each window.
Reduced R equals 1.09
